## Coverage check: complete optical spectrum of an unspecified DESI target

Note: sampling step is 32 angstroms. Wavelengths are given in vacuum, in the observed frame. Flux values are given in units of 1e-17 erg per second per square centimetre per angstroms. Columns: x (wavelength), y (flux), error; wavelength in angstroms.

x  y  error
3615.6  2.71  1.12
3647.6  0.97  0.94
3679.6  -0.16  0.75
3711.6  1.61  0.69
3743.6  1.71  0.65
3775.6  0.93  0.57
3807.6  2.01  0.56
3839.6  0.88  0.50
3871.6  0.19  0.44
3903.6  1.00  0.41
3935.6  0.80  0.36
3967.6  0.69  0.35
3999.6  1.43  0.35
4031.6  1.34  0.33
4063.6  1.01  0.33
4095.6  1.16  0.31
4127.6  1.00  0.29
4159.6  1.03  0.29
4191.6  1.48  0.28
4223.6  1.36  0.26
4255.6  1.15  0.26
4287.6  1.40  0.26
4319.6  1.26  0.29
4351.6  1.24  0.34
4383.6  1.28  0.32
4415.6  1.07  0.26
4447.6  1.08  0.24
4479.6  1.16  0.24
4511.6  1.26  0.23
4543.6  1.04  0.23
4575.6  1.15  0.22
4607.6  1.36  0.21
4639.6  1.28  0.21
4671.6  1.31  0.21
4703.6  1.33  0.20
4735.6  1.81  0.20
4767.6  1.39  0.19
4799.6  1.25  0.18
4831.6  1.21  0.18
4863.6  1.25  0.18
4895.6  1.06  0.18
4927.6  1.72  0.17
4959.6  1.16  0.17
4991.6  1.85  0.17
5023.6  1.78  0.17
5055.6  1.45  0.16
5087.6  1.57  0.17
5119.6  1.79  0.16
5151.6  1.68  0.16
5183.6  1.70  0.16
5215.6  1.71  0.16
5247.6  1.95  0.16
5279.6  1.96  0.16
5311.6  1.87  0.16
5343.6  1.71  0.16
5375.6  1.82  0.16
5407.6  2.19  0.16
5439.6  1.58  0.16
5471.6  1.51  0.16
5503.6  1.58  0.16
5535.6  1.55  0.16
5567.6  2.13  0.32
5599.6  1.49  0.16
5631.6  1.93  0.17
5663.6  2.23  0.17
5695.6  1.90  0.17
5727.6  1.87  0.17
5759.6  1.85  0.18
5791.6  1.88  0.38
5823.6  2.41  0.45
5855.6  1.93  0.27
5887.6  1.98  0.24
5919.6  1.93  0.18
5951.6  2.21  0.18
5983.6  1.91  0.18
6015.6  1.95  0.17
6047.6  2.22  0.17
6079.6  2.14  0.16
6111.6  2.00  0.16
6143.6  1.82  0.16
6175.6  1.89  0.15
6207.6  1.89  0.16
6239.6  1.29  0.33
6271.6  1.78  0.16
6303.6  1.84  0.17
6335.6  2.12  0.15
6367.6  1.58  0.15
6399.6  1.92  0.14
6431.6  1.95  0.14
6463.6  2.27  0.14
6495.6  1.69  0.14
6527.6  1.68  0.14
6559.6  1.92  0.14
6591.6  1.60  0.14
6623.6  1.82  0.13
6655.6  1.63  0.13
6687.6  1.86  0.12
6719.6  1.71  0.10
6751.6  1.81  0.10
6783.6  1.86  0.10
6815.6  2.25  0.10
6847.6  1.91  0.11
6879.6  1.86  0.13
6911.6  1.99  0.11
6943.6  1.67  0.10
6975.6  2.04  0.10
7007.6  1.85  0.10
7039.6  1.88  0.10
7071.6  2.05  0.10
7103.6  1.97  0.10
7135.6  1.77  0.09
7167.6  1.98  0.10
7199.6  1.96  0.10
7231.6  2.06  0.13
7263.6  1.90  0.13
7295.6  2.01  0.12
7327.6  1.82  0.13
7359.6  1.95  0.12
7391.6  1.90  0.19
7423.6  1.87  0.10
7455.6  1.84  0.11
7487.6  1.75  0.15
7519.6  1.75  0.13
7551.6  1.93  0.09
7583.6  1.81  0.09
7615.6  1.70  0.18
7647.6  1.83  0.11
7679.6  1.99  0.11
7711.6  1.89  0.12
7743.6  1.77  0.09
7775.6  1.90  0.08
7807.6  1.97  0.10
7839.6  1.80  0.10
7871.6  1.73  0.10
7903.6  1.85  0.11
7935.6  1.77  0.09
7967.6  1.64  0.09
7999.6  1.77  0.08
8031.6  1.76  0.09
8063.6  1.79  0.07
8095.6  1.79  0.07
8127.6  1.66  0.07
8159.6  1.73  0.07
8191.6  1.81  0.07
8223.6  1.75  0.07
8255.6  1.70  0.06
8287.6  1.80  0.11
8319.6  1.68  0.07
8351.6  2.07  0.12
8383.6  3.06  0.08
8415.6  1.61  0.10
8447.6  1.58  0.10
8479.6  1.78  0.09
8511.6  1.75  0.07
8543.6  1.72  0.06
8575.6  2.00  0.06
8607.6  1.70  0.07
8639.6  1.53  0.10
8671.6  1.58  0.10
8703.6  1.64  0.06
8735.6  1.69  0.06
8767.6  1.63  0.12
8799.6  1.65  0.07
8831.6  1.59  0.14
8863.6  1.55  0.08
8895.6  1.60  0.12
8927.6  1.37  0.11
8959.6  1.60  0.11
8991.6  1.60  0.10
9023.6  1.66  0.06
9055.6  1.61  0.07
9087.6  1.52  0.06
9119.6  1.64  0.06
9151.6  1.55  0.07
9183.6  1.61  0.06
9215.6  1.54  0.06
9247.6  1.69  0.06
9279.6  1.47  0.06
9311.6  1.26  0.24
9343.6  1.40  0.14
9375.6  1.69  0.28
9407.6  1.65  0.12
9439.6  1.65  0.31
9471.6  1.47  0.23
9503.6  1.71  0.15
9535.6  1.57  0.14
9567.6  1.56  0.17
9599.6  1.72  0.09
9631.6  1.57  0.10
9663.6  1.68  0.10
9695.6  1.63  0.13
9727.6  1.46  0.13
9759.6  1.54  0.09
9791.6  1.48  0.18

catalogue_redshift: 0.28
